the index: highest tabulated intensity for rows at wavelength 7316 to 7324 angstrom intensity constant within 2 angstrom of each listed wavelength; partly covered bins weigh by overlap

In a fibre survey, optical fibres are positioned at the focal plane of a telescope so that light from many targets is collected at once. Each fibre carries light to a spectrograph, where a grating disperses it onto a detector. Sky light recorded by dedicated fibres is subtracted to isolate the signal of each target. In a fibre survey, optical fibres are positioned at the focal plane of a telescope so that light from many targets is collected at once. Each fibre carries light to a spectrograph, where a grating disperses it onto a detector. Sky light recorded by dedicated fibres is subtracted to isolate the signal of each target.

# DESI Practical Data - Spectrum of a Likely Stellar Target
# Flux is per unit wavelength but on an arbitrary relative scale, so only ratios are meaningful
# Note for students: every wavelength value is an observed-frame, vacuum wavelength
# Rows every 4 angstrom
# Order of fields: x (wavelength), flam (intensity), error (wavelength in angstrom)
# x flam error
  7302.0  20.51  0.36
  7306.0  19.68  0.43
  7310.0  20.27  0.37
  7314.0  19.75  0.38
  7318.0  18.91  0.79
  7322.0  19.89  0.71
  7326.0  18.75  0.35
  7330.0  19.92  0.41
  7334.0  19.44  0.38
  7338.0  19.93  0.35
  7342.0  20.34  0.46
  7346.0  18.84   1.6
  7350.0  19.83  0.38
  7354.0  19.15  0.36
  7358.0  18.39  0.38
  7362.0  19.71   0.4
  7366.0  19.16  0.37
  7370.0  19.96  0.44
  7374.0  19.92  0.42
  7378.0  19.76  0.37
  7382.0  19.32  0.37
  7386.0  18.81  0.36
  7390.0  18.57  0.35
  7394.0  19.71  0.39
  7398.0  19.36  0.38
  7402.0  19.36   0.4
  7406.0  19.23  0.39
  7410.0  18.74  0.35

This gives 19.89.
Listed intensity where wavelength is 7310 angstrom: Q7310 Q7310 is 20.27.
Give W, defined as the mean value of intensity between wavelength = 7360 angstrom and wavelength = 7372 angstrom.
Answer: 19.6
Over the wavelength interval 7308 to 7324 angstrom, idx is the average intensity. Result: 19.7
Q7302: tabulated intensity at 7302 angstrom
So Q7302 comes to 20.51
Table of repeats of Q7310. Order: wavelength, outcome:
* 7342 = 20.34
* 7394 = 19.71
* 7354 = 19.15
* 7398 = 19.36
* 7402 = 19.36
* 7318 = 18.91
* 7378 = 19.76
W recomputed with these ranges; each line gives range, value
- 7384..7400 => 19.1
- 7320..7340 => 19.6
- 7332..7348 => 19.6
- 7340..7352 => 19.7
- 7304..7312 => 20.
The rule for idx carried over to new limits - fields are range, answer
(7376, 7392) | 19.1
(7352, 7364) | 19.1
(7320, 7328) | 19.3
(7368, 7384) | 19.7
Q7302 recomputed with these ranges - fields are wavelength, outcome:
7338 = 19.93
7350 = 19.83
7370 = 19.96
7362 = 19.71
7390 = 18.57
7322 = 19.89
